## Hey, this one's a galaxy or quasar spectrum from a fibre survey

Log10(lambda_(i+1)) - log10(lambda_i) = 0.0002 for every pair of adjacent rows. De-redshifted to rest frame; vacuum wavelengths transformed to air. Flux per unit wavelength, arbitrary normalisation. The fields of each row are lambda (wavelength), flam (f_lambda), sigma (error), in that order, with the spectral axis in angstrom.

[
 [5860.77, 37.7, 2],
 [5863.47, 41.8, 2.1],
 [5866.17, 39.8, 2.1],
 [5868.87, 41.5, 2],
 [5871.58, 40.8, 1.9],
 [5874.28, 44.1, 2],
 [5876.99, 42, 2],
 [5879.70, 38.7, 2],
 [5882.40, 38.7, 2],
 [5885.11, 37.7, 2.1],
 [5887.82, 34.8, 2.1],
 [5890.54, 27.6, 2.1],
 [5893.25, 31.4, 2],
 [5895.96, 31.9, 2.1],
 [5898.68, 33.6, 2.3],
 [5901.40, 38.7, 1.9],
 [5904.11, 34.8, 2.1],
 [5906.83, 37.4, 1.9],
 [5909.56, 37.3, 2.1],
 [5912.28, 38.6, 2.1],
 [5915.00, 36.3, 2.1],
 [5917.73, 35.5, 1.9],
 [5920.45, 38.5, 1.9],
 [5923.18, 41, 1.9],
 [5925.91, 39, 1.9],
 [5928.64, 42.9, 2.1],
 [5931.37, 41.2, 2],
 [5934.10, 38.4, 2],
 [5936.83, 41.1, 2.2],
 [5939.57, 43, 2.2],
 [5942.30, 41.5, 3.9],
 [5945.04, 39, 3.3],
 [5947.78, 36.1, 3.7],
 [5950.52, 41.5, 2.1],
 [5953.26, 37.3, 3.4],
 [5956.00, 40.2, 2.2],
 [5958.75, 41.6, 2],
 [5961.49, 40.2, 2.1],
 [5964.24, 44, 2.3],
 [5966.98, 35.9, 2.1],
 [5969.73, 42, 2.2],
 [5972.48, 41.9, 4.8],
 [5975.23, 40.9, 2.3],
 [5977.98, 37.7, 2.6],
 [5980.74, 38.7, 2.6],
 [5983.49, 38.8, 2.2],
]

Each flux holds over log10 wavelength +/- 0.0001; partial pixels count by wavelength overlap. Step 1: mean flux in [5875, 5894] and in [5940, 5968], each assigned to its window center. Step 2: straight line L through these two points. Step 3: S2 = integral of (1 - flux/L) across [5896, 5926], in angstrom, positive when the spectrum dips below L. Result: 0.5 angstrom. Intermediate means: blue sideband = 36.3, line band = 37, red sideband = 39.9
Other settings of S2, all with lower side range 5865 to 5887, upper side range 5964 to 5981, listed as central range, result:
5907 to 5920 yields 1.0 angstrom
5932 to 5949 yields 0.1 angstrom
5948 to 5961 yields 0.1 angstrom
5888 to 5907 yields 3.2 angstrom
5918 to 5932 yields 0.0 angstrom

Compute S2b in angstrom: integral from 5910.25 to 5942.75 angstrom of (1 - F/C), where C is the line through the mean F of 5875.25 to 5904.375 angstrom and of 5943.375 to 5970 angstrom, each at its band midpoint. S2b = -1.54 angstrom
